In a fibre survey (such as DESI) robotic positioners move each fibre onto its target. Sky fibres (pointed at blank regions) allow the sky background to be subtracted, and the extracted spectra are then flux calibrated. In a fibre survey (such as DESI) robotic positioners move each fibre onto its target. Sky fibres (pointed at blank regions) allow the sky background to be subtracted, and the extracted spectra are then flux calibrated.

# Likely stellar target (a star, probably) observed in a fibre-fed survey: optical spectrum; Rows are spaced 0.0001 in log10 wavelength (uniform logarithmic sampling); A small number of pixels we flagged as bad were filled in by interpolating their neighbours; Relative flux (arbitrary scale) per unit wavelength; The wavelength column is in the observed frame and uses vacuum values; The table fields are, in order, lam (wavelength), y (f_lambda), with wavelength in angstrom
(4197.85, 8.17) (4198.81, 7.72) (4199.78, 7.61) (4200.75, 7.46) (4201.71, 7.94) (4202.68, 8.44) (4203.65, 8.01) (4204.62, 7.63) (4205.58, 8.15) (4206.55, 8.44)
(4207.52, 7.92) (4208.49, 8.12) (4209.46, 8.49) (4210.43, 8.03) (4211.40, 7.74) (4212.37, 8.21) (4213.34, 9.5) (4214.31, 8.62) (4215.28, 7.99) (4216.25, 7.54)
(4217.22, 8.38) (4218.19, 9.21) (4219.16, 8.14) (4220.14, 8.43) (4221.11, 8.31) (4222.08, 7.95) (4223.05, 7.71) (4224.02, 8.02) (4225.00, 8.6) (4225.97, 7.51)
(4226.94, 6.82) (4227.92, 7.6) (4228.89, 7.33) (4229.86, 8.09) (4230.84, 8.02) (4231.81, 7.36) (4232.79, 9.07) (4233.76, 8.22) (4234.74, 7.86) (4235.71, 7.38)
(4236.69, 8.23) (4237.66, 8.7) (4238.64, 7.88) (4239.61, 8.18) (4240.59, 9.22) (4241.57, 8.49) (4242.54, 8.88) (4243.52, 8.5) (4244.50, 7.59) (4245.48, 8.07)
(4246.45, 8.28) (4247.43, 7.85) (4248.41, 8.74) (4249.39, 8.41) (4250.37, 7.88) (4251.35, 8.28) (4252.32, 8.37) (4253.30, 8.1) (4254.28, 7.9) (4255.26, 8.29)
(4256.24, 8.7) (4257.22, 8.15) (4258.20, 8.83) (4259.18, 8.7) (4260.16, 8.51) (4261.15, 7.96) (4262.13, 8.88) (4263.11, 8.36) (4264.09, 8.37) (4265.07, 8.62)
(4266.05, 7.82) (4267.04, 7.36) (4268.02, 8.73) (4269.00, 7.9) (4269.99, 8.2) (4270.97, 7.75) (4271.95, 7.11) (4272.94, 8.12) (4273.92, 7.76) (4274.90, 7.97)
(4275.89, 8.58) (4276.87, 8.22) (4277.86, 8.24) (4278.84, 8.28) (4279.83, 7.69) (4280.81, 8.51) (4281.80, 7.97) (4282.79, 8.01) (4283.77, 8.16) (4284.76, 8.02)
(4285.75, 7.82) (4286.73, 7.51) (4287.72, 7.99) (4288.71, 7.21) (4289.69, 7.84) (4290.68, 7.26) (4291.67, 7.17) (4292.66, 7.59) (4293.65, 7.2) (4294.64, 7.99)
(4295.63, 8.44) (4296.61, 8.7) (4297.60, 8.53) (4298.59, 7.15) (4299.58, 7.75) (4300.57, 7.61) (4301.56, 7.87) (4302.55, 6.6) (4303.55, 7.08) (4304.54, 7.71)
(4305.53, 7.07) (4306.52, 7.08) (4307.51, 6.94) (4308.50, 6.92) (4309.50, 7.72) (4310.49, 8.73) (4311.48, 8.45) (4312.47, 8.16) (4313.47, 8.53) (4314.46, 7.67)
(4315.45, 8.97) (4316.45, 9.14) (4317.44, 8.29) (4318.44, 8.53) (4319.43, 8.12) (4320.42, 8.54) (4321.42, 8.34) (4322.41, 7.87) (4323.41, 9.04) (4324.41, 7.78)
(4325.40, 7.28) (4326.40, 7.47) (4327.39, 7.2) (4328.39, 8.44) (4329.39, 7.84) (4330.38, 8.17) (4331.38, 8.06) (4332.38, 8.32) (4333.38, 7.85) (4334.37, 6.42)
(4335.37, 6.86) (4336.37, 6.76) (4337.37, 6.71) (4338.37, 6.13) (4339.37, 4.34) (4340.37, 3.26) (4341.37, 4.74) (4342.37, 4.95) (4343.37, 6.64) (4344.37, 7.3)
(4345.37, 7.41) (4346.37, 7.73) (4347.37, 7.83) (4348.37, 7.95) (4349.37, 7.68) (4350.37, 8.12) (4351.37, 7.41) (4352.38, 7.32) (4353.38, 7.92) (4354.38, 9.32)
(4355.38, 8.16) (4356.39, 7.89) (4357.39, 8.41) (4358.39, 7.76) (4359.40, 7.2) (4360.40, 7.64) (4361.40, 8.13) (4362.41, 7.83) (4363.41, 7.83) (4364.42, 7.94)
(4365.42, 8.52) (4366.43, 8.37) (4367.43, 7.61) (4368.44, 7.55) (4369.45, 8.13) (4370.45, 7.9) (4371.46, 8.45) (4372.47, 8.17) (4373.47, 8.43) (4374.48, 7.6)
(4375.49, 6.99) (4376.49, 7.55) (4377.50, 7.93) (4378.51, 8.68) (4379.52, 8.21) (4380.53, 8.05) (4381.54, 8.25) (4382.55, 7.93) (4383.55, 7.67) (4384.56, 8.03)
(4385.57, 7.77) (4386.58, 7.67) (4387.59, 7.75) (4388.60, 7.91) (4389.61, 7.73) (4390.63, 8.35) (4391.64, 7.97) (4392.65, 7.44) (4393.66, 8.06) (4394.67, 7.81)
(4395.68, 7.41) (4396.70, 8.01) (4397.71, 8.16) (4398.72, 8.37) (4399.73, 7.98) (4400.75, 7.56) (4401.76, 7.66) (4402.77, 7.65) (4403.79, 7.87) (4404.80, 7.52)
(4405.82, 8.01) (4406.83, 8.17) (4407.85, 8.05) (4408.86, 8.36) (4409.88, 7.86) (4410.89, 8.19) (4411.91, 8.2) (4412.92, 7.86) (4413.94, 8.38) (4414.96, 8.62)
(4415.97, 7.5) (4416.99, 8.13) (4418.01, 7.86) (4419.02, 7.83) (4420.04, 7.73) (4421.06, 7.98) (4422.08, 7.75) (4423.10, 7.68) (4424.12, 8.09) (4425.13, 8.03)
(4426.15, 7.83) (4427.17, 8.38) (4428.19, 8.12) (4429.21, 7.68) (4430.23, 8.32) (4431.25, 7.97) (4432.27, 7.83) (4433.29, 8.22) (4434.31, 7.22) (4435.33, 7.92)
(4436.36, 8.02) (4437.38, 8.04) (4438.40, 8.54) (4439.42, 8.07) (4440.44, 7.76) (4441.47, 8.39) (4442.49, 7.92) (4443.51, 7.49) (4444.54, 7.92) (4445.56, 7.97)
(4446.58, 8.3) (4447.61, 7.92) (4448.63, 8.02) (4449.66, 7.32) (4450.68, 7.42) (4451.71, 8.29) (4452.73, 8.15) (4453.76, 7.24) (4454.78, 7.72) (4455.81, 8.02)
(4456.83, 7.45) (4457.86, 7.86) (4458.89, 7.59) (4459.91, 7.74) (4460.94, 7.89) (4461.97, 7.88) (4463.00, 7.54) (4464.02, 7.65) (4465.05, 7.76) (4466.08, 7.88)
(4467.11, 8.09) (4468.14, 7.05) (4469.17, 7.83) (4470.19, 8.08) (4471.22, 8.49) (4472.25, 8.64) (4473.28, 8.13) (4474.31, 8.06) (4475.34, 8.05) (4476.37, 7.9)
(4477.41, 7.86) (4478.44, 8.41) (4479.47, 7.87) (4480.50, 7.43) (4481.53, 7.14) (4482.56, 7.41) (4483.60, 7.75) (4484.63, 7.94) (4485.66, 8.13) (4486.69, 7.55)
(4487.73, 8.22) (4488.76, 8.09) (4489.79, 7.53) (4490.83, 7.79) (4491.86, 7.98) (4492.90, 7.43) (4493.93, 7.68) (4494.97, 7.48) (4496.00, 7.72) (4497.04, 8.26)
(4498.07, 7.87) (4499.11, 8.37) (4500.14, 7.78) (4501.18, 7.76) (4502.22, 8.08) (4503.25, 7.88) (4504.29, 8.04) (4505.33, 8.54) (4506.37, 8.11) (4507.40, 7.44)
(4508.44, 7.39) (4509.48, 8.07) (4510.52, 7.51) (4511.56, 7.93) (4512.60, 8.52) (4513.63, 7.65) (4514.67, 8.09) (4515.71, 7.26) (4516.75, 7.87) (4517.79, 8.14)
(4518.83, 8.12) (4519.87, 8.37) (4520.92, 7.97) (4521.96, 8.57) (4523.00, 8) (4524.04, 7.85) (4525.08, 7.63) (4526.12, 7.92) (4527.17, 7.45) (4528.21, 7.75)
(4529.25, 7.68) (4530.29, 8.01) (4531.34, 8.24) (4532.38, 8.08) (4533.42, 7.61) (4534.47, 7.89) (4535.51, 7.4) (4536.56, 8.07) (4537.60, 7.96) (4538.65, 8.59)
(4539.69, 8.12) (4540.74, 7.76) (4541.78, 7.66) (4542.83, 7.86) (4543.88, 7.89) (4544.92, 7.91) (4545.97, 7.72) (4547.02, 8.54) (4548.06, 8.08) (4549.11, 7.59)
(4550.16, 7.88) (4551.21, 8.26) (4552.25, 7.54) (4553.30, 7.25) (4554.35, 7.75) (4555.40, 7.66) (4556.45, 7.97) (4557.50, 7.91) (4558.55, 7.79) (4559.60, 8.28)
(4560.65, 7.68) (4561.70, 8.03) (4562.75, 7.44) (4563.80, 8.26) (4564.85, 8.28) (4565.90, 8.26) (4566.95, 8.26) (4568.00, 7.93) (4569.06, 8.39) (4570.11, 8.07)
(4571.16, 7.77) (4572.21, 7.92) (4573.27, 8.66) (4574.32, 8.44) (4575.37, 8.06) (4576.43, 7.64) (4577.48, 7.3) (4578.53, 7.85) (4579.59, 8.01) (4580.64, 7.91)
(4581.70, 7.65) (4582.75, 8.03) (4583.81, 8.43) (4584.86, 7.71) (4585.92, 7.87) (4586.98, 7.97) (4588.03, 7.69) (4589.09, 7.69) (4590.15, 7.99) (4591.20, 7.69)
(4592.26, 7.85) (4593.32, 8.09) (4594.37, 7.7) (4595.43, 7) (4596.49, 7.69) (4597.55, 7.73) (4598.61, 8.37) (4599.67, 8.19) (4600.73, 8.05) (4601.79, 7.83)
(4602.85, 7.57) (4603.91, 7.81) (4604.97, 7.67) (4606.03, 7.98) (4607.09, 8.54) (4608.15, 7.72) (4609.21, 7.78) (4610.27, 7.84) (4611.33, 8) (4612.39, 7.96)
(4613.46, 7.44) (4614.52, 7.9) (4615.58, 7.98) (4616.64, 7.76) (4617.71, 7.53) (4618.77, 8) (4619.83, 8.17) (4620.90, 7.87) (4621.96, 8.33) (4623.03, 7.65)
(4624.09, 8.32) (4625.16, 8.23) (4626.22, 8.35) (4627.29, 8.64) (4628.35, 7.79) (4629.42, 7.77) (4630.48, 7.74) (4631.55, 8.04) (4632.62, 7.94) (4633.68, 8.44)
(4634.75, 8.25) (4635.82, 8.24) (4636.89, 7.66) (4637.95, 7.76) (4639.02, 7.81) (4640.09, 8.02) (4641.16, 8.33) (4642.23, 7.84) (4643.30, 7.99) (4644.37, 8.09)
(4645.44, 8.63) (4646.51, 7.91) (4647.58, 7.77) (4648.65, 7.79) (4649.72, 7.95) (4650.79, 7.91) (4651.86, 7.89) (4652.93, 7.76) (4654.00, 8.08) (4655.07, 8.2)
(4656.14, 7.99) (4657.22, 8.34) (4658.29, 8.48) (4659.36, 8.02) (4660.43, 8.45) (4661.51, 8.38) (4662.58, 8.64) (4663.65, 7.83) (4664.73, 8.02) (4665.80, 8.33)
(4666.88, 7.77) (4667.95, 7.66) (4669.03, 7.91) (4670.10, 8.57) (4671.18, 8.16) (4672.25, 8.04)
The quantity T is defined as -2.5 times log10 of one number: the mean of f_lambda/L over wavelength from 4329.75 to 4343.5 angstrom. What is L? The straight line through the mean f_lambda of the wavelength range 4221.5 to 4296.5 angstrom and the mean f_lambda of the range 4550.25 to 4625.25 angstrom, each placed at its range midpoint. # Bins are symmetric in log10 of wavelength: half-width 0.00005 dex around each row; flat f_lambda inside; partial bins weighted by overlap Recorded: 0.25 mag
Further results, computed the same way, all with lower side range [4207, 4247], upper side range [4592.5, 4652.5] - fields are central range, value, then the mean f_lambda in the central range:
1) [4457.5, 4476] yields 0.02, 7.9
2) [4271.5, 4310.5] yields 0.05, 7.74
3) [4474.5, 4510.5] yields 0.02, 7.85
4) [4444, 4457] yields 0.03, 7.84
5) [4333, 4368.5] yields 0.12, 7.26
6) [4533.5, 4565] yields 0.01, 7.89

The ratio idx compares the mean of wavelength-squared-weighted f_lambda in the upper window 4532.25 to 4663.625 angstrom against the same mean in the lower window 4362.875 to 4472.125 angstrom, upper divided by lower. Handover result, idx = 1.1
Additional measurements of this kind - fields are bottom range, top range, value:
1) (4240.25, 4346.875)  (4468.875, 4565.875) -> 1.12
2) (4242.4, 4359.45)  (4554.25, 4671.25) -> 1.18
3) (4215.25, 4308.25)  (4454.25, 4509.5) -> 1.09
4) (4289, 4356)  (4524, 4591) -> 1.17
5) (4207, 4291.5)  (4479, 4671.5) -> 1.13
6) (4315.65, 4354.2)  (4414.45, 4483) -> 1.13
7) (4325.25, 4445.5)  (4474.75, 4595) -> 1.09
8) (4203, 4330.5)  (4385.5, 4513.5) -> 1.07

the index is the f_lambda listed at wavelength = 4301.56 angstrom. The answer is 7.87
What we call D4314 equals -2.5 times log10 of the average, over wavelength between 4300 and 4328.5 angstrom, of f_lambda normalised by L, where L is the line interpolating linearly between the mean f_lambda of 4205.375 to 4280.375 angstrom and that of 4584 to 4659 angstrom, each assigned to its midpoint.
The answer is 0.032 mag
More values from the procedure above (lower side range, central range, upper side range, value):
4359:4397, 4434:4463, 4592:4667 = 0.01 mag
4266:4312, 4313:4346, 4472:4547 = 0.06 mag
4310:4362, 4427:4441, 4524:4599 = -0.04 mag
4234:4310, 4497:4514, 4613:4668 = 0.01 mag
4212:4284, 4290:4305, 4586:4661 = 0.07 mag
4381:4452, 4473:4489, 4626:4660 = 0.01 mag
